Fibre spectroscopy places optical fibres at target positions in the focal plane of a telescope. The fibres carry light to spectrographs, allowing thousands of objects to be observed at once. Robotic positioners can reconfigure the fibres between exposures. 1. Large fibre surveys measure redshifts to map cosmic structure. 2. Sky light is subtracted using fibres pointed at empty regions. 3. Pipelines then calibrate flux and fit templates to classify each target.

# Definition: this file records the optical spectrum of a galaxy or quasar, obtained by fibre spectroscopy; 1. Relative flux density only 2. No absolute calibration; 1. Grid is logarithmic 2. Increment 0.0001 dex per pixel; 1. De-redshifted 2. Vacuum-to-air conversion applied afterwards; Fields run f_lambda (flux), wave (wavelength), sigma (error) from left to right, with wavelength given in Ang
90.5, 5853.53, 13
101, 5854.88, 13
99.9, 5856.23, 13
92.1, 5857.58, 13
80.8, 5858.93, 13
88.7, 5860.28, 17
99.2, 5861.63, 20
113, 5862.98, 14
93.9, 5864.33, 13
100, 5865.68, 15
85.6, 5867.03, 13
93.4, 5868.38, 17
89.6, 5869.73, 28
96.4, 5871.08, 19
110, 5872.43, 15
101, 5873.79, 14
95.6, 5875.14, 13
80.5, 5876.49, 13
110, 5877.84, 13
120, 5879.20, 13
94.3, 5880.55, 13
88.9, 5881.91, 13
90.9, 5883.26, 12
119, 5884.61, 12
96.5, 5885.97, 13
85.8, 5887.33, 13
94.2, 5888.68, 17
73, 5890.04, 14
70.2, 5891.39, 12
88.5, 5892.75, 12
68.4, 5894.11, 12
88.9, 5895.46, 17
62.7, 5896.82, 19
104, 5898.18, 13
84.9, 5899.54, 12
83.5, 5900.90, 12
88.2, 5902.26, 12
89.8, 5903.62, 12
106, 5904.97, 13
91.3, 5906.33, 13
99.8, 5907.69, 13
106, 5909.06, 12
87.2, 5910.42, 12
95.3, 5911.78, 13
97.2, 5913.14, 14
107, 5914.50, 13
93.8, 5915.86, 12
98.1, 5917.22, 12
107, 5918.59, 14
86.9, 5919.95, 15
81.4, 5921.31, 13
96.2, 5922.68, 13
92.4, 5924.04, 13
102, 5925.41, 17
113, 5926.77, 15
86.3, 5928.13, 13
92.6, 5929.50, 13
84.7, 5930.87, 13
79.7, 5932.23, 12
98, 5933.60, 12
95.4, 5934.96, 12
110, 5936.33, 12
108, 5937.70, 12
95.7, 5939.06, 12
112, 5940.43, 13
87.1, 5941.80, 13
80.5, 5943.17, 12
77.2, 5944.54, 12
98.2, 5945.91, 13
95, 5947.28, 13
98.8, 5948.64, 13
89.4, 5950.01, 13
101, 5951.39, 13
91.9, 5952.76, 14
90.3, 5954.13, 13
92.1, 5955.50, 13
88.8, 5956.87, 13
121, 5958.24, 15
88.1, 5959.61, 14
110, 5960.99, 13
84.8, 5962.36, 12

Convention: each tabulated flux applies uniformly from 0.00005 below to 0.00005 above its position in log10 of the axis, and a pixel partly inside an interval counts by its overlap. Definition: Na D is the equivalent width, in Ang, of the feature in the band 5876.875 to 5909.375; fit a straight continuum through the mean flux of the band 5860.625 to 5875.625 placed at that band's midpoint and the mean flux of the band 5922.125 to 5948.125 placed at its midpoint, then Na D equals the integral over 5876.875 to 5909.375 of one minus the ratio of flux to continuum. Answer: 1.7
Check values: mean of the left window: 97.8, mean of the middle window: 91.6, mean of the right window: 95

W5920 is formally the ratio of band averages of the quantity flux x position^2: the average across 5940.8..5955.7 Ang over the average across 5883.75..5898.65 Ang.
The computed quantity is 1.1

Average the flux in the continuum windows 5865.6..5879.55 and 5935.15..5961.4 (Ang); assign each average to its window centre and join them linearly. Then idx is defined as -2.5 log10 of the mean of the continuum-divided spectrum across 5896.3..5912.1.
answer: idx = 0.06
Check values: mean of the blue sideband 97.8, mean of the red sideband 96.4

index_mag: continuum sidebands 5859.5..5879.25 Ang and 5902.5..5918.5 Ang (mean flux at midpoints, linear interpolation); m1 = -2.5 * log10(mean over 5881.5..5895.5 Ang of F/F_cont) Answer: 0.12 mag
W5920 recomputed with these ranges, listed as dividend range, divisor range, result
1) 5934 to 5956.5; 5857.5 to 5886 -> 1.00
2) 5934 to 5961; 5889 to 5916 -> 1.09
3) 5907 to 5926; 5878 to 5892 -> 1.04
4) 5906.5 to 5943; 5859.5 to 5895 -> 1.04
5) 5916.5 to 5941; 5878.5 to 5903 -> 1.10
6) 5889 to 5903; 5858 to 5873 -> 0.86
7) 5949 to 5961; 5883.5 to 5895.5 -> 1.13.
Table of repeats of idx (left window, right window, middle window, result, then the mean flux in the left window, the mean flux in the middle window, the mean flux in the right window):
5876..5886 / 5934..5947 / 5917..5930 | 0.02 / 101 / 95.5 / 96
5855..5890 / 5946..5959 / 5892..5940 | 0.03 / 96.4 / 93.5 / 96.6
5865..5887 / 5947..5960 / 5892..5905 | 0.14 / 98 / 85.4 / 95.9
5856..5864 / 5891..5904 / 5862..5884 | -0.08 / 95.3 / 97.8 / 83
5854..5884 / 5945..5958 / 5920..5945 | 0.01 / 96.6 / 94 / 94.6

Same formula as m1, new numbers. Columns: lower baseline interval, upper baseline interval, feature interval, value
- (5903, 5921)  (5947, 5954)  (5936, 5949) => -0.006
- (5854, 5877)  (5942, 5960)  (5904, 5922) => -0.027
